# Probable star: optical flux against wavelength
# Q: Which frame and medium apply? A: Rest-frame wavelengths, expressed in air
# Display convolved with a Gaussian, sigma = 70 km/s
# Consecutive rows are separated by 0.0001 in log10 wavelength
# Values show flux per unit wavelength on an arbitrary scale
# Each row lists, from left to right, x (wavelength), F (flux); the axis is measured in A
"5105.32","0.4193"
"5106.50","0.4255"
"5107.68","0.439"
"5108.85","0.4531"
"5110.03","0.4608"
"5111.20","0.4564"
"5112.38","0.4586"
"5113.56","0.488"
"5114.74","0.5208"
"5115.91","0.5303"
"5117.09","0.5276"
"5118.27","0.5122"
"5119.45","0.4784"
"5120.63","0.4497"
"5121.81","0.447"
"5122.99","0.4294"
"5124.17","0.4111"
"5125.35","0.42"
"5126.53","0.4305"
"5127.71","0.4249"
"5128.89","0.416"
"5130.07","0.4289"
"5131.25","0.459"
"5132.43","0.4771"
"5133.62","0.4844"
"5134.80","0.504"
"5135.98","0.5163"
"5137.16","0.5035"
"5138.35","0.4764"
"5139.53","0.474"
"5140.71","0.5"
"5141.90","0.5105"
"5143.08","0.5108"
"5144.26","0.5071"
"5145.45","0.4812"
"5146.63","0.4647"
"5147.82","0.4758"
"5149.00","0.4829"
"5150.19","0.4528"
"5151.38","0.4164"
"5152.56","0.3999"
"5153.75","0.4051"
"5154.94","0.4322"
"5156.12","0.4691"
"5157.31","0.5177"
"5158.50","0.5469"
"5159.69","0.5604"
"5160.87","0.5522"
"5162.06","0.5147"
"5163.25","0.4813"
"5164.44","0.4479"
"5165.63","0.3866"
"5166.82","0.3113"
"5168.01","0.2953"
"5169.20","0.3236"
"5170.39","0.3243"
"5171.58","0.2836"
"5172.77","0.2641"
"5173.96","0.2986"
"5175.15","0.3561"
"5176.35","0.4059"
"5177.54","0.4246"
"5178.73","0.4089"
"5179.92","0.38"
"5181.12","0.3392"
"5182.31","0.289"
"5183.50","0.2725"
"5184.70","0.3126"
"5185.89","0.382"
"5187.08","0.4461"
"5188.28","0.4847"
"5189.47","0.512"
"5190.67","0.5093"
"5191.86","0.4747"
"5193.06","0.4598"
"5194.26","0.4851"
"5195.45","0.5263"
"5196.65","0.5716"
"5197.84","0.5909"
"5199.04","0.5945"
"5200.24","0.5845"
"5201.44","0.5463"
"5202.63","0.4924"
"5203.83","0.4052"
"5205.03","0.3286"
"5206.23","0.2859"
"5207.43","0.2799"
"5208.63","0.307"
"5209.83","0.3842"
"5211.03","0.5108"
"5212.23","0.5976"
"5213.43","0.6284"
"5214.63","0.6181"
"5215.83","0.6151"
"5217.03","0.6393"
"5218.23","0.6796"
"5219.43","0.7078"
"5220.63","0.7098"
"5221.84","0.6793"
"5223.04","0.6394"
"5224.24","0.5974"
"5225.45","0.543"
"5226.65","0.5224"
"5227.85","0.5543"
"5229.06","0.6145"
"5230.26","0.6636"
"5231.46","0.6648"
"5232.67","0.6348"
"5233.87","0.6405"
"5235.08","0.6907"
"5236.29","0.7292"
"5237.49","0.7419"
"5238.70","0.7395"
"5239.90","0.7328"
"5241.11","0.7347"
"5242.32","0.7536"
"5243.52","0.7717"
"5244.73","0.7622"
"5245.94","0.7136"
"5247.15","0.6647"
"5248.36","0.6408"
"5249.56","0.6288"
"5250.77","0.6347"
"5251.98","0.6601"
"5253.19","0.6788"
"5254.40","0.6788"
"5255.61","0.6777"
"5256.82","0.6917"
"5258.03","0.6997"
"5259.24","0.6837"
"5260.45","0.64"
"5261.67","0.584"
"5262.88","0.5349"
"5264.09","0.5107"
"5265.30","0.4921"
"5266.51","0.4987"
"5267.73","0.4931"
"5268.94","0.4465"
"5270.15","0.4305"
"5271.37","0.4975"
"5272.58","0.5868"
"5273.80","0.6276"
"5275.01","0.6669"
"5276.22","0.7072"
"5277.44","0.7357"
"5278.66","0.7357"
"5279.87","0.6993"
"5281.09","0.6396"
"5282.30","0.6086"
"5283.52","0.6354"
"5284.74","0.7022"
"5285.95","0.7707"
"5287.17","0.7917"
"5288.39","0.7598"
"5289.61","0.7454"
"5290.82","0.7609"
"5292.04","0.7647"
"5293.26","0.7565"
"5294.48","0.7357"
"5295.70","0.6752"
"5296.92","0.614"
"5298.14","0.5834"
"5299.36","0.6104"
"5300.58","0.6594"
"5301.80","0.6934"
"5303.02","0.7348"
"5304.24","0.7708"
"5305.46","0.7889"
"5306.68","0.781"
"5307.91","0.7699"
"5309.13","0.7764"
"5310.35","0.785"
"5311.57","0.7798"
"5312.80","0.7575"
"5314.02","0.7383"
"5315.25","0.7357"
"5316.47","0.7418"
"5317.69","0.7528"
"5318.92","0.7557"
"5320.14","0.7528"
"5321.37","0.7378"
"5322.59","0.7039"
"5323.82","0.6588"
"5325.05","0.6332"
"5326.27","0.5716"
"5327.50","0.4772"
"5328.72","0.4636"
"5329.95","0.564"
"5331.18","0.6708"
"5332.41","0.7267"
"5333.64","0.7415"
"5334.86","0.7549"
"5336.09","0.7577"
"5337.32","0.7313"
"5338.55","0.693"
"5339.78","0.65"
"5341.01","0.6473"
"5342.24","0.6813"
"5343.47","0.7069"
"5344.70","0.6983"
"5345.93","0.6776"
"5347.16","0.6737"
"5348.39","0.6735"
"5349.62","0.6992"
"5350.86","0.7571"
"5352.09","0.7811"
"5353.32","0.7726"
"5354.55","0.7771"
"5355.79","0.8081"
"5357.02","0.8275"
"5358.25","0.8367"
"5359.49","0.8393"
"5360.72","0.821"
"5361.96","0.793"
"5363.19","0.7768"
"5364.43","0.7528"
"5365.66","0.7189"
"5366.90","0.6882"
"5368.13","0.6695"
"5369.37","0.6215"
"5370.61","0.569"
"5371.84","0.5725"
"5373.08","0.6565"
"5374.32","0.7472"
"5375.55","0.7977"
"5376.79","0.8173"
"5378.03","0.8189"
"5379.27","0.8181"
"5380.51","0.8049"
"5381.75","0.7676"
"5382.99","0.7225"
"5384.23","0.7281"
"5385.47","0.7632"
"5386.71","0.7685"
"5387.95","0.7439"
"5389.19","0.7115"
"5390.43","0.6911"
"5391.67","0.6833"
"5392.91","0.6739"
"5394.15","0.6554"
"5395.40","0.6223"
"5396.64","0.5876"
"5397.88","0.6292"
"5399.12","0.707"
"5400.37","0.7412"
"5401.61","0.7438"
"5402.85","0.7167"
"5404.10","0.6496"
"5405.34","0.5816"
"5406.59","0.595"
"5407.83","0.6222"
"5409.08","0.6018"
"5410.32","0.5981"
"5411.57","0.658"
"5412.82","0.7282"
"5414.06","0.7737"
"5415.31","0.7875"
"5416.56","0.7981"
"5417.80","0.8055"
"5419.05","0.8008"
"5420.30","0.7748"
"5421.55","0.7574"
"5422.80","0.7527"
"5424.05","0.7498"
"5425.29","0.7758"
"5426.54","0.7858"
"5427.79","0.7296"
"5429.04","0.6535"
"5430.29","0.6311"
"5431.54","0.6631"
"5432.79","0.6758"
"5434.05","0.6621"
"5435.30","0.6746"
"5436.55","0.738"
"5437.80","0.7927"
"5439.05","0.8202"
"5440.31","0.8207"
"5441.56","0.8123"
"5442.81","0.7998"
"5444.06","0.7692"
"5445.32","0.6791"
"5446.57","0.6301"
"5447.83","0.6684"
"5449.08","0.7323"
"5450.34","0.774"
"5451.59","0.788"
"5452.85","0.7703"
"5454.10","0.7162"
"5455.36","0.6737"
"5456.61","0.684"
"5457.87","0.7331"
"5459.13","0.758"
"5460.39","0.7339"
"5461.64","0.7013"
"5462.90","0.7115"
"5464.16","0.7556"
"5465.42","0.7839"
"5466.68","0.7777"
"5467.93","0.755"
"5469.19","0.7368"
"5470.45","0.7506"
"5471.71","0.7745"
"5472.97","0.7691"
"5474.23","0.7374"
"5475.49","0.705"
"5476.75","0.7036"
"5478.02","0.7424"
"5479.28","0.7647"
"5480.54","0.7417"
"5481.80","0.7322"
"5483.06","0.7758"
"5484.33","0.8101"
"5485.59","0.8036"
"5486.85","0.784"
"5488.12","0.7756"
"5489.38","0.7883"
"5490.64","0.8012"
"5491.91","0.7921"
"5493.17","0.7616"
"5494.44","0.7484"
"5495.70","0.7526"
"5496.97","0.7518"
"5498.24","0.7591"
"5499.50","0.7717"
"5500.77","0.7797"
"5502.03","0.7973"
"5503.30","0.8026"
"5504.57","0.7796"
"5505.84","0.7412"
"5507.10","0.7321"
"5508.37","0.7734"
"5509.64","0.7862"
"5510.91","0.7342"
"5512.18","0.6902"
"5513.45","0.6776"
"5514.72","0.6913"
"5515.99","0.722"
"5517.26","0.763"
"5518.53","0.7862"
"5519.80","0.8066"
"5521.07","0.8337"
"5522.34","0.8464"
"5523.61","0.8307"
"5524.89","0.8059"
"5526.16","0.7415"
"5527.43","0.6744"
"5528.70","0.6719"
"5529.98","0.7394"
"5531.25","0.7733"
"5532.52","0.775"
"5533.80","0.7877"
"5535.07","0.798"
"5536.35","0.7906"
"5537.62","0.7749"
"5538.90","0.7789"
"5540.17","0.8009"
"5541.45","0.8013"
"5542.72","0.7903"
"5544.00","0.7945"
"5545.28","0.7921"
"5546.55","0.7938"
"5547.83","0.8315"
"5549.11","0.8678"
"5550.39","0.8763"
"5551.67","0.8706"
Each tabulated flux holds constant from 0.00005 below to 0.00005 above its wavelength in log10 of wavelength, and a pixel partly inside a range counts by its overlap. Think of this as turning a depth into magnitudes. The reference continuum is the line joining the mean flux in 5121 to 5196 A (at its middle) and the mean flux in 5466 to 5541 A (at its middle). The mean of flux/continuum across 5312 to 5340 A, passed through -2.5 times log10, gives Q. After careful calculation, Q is -0.157 mag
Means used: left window 0.435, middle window 0.687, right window 0.764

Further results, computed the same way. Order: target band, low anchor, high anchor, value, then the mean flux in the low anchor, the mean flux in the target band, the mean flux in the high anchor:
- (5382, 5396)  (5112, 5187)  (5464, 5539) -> -0.08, 0.436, 0.707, 0.763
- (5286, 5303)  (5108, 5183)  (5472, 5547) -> -0.23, 0.442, 0.707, 0.767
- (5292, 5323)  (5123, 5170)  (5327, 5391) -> -0.11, 0.457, 0.729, 0.72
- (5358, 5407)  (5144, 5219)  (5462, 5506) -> -0.09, 0.448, 0.715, 0.763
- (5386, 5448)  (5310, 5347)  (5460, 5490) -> 0.03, 0.691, 0.71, 0.755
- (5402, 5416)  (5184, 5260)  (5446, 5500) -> 0.07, 0.59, 0.667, 0.748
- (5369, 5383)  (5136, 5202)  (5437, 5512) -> -0.11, 0.445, 0.728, 0.756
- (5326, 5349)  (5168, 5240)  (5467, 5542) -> -0.07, 0.504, 0.663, 0.764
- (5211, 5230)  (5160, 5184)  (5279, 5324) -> -0.23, 0.371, 0.62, 0.723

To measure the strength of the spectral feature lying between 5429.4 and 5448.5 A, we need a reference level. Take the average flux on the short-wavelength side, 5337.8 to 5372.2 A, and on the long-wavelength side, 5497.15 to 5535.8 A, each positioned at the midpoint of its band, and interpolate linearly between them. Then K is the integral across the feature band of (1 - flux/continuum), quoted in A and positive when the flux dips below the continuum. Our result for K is 0.6 A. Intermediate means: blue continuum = 0.722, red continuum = 0.762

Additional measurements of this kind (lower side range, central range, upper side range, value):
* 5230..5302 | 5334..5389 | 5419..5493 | -2.5 A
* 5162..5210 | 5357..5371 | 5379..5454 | -2.0 A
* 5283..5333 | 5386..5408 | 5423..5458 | 1.4 A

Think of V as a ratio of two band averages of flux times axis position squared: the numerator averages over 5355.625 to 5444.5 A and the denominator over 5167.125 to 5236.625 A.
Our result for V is 1.6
